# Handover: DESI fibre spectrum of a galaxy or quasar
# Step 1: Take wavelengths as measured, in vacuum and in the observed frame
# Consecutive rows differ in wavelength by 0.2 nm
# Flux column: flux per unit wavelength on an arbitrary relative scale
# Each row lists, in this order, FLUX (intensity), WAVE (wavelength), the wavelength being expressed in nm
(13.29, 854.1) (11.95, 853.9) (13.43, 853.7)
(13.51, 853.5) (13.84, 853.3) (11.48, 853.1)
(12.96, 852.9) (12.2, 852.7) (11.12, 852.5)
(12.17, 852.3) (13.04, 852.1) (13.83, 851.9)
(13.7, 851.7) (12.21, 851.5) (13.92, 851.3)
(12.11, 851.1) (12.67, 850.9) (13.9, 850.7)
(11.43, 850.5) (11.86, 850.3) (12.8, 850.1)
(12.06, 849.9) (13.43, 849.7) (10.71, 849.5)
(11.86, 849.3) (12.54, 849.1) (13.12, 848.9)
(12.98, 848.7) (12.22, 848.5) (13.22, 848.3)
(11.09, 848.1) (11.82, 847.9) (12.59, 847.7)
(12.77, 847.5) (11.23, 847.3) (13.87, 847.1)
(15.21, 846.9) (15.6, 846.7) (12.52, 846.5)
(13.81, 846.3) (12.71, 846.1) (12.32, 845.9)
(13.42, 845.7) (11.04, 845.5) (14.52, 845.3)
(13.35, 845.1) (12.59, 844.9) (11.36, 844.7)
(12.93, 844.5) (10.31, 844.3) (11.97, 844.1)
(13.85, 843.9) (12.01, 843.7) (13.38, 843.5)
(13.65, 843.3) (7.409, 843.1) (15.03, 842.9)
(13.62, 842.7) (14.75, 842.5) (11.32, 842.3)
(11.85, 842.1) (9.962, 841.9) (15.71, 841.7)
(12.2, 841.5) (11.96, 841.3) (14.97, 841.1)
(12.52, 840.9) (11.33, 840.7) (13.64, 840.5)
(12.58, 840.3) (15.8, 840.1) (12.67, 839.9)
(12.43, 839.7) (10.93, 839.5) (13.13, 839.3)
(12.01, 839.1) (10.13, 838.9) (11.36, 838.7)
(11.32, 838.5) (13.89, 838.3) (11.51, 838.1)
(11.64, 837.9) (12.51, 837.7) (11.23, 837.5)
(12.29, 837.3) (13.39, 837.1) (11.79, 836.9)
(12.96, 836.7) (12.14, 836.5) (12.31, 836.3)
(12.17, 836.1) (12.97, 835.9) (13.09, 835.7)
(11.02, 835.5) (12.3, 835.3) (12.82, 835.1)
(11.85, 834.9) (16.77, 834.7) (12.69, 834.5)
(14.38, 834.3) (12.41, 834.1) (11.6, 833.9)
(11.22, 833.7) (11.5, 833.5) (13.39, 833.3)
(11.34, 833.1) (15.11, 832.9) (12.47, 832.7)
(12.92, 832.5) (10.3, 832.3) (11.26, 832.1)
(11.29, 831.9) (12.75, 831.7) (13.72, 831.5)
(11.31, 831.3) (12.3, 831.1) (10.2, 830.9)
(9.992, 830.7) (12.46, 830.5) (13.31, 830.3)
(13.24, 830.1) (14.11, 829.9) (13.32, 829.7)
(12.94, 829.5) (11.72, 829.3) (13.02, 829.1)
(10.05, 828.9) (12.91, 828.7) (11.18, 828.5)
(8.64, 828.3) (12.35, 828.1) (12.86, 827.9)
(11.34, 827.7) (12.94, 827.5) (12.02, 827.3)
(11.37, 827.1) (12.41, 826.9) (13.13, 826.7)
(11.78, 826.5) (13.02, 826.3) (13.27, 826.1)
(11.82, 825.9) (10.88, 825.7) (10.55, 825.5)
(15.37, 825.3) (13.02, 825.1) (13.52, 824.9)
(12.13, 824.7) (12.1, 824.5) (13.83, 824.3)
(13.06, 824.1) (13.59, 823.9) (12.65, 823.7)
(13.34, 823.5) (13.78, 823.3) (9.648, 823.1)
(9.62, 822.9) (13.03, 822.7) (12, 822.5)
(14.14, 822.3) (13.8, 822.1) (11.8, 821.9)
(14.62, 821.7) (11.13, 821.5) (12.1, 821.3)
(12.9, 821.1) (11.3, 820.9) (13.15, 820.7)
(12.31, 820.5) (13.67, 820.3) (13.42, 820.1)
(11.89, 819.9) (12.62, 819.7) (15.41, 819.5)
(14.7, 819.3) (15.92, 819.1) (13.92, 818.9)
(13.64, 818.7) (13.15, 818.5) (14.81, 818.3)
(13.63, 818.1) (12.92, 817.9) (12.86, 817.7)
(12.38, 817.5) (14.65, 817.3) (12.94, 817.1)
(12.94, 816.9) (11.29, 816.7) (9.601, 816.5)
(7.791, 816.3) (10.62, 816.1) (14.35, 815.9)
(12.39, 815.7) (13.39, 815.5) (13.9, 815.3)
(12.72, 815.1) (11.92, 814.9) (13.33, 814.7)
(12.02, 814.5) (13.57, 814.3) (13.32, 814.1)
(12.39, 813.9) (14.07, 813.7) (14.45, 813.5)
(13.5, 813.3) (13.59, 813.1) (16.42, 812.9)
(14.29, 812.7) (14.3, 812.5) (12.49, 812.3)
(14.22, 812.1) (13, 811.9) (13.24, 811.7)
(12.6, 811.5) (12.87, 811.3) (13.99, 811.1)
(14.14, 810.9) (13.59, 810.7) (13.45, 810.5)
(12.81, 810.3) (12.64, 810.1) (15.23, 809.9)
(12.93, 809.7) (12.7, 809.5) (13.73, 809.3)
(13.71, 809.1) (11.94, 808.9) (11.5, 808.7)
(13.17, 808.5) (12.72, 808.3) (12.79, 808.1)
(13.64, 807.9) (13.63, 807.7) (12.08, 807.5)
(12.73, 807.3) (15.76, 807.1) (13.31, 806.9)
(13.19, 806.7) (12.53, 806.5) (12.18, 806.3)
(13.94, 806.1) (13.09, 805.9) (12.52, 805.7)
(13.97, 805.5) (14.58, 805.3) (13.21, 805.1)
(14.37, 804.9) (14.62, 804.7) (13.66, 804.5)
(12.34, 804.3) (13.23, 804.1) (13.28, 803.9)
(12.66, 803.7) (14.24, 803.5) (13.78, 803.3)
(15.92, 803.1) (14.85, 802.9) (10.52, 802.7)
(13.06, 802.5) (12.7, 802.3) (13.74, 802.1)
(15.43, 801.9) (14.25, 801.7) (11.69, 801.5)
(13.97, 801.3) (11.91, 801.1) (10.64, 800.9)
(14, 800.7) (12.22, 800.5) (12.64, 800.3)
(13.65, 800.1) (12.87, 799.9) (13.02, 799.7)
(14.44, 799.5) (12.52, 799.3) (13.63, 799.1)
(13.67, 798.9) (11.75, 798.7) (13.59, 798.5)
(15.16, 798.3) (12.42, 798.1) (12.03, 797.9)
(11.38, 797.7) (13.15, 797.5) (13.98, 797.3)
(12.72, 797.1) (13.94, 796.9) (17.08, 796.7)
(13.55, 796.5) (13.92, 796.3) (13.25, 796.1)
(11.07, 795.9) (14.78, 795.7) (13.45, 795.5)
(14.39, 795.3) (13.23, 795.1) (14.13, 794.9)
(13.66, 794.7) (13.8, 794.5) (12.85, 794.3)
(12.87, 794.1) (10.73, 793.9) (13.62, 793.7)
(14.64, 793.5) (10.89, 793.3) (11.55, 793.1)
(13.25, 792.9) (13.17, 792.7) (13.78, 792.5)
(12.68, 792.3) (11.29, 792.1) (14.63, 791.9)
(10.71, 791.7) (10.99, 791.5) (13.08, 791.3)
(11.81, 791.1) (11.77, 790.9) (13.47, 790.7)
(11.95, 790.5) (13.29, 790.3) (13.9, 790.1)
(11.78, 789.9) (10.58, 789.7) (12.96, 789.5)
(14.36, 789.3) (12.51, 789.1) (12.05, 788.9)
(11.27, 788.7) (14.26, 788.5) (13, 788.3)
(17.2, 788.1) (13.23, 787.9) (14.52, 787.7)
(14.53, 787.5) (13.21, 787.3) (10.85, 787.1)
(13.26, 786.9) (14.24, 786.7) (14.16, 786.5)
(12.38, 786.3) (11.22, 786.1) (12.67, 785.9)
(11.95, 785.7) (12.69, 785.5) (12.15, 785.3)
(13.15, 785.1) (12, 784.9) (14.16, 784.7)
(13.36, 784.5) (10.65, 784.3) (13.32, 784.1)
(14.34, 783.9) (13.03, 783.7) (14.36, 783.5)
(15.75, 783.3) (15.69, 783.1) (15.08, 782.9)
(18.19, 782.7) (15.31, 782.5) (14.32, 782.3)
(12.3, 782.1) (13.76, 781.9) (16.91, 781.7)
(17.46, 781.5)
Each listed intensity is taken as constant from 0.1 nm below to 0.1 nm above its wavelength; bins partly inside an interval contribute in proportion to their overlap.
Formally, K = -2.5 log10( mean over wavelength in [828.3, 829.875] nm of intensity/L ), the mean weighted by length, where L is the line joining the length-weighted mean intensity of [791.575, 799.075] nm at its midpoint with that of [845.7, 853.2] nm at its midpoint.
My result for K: 0.072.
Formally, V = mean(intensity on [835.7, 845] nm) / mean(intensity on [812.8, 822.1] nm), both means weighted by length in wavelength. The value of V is 0.95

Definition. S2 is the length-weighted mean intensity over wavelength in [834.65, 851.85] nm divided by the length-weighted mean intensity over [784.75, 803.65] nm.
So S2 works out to 1.0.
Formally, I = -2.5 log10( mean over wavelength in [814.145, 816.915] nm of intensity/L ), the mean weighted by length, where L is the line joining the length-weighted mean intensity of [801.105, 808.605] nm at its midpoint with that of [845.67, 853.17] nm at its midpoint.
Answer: 0.10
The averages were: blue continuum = 13.4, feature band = 12.1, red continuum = 12.7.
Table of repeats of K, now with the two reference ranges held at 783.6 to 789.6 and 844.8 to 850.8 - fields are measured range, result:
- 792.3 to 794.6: 0.019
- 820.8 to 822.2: 0.032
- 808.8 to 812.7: -0.034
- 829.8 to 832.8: 0.064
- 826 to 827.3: 0.035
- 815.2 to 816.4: 0.074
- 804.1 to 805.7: -0.058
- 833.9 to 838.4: 0.017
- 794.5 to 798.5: -0.042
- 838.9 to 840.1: 0.038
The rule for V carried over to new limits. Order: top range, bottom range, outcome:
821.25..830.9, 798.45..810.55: 0.93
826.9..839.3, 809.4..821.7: 0.93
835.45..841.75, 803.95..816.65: 0.95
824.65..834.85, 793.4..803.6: 0.93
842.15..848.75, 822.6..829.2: 1.04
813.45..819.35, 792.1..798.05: 0.98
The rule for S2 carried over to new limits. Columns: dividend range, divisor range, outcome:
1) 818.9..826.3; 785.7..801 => 0.99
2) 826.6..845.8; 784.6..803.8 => 0.95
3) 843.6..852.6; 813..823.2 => 0.99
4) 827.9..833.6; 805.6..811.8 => 0.92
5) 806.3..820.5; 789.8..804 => 1.01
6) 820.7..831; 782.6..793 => 0.94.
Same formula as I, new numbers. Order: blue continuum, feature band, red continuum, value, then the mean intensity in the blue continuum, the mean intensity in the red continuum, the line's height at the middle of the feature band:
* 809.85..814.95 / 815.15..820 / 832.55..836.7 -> 0.03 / 13.5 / 12.7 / 13.3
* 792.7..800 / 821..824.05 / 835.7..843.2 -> 0.02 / 13.2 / 12.4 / 12.7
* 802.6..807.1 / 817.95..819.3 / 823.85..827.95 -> -0.10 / 13.5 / 12.6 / 12.9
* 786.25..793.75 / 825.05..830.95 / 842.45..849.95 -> 0.05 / 12.9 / 12.7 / 12.8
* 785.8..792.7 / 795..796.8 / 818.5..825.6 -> -0.08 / 12.9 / 13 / 12.9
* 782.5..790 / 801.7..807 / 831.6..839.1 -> -0.04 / 13.4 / 12.3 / 13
